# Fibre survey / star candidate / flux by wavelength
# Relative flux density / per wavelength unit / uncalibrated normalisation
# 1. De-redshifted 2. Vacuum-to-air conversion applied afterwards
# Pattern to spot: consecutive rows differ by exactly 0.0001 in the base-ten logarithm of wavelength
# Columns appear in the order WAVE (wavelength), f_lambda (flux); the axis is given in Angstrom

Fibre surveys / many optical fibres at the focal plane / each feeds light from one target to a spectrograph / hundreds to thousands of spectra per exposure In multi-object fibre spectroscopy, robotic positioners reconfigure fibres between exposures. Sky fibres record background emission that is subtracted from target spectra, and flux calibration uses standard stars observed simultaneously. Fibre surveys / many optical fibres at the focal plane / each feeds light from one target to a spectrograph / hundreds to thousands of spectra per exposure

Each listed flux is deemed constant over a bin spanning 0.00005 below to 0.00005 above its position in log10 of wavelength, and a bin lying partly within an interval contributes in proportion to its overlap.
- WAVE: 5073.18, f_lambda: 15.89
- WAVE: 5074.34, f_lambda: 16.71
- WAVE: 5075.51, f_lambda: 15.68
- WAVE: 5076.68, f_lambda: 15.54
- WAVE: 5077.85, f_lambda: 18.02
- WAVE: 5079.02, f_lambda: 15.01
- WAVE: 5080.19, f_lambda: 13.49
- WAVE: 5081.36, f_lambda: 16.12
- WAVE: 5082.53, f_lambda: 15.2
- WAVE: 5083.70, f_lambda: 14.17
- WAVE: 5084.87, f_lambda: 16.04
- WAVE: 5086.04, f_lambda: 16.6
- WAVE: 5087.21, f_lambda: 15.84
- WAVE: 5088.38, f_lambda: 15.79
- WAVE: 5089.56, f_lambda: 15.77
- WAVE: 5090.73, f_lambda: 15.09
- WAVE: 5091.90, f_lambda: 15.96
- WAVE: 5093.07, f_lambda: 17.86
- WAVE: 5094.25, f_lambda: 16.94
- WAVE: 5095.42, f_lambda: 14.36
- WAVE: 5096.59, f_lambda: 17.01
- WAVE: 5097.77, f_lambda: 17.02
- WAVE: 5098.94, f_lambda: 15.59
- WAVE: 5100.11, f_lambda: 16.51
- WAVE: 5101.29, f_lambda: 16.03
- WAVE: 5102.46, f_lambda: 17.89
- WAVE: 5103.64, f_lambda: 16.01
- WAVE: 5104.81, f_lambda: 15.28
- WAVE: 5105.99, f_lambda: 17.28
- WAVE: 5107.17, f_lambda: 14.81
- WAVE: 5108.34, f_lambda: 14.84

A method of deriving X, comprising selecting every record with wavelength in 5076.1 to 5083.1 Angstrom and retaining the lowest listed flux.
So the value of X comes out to 13.49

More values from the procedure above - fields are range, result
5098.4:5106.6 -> 15.28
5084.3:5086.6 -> 16.04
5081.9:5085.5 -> 14.17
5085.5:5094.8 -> 15.09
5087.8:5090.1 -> 15.77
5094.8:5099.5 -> 14.36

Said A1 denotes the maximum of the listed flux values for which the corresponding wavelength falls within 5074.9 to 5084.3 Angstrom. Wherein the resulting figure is 18.02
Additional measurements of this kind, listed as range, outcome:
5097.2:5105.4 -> 17.89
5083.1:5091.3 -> 16.6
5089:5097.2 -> 17.86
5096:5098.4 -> 17.02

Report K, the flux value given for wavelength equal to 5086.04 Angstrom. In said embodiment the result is 16.6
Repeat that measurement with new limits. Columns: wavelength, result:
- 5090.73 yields 15.09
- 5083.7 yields 14.17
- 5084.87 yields 16.04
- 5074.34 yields 16.71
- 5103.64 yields 16.01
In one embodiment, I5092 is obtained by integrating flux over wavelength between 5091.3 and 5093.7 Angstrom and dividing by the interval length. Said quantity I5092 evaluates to 16.9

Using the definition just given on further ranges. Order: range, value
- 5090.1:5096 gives 16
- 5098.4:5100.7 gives 16.1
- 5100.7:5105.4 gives 16.3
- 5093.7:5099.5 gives 16.2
